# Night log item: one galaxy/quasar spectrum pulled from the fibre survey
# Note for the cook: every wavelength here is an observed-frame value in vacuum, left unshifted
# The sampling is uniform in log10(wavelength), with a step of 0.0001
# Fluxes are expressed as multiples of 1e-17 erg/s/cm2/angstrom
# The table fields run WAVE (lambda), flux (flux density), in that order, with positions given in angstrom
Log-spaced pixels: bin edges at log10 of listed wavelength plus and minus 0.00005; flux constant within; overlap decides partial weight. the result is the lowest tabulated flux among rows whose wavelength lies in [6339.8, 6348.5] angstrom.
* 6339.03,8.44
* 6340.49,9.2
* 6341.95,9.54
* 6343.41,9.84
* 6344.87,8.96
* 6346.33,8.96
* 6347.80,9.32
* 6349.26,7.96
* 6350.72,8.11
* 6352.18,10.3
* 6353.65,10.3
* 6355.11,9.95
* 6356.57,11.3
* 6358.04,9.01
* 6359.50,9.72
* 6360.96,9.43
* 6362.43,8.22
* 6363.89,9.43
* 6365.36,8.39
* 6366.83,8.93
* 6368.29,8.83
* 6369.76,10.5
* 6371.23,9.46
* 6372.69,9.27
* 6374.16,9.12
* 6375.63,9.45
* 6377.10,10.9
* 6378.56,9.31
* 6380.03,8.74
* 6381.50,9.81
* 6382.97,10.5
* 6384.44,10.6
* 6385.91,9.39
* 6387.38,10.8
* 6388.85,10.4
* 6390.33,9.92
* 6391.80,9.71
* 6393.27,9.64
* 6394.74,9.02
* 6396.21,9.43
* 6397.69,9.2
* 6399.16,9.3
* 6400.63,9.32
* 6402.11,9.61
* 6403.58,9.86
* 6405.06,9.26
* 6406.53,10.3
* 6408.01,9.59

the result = 8.96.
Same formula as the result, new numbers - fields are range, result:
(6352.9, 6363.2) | 8.22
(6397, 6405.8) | 9.2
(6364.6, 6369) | 8.39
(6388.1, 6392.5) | 9.71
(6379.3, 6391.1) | 8.74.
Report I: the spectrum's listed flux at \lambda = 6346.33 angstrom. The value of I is 8.96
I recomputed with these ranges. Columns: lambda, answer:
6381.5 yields 9.81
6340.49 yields 9.2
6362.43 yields 8.22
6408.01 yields 9.59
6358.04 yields 9.01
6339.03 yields 8.44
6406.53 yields 10.3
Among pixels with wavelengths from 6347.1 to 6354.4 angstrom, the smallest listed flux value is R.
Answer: 7.96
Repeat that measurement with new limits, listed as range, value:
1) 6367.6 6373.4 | 8.83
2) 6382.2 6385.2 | 10.5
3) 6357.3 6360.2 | 9.01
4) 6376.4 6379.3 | 9.31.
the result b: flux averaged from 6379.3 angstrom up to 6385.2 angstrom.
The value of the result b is 9.91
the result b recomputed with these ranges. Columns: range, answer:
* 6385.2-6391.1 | 10.1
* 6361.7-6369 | 8.76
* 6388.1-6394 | 9.91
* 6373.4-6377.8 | 9.8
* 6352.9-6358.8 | 10.1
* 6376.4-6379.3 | 10.1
